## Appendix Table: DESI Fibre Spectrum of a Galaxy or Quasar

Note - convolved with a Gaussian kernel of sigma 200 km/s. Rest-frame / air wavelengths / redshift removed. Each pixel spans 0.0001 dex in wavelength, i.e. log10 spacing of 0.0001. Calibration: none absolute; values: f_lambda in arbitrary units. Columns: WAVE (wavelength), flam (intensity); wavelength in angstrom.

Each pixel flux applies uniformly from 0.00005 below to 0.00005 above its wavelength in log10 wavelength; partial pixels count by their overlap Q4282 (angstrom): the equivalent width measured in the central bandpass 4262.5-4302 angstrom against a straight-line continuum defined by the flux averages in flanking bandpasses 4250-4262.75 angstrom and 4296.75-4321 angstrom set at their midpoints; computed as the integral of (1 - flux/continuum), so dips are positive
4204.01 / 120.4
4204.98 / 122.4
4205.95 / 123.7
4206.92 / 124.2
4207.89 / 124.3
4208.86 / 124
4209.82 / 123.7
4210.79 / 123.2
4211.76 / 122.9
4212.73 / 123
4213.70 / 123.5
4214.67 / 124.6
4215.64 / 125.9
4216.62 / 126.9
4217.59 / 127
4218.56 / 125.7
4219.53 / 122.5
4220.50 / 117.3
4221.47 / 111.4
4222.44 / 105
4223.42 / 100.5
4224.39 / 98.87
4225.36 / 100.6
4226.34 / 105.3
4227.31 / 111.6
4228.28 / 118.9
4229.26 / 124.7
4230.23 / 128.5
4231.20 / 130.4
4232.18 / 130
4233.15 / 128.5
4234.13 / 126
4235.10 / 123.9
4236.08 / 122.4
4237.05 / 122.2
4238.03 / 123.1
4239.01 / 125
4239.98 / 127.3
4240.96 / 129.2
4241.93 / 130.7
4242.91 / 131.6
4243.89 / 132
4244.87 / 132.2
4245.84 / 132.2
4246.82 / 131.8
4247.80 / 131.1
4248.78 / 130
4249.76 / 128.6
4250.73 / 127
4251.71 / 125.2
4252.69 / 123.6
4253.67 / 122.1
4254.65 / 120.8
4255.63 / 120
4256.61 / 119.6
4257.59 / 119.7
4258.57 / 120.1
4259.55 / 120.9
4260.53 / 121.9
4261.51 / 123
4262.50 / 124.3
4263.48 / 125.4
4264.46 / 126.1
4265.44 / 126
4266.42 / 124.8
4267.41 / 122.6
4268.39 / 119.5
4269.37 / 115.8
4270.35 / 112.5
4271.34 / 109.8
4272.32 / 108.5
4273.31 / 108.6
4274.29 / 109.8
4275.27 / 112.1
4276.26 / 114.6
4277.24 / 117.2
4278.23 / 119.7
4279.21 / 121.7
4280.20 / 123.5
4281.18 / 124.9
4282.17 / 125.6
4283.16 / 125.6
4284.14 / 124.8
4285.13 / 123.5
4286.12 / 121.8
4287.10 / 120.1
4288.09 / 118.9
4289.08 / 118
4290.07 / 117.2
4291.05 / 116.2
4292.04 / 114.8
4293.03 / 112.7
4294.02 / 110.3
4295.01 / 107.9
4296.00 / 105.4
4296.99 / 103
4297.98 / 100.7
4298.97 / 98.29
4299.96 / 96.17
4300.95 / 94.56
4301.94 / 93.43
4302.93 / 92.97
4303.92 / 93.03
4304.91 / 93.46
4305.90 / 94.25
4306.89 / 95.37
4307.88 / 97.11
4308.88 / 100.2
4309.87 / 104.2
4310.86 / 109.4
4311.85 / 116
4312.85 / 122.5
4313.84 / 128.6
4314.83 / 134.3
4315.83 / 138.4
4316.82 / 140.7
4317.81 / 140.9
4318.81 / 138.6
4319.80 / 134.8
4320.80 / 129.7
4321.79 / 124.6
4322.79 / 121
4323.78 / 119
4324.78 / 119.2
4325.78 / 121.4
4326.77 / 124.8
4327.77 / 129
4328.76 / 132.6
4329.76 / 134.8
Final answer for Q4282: 0.64 angstrom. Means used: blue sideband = 122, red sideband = 112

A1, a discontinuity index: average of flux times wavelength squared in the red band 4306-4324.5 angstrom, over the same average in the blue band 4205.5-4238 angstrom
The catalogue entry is 1.05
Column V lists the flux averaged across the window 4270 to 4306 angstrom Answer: 111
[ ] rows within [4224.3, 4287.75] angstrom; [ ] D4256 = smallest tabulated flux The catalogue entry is 98.87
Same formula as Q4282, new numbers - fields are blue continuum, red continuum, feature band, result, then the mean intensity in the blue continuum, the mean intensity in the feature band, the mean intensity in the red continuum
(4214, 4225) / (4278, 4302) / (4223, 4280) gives -2.9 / 117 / 121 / 114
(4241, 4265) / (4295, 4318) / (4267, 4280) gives 0.4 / 126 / 115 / 108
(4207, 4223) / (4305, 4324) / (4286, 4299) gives 0.9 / 122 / 112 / 120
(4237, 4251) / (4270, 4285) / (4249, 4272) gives 0.3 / 129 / 122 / 117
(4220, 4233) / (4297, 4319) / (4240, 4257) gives -2.2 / 115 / 128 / 110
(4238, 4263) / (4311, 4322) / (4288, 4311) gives 4.7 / 126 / 103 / 131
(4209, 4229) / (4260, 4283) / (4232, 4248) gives -1.4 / 117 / 128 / 119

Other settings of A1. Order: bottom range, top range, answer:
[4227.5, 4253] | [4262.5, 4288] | 0.95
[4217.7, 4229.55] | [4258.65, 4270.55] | 1.11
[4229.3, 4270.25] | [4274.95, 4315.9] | 0.91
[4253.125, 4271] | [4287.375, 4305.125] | 0.88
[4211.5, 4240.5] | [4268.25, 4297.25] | 0.99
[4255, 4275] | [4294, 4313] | 0.86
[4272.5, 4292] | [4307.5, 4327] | 1.06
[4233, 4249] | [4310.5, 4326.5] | 1.03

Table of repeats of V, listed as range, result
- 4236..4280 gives 122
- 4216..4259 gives 123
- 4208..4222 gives 123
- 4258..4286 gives 120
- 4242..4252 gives 130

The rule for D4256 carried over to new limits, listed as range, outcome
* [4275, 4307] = 92.97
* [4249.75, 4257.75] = 119.6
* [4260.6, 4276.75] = 108.5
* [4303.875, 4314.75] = 93.03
